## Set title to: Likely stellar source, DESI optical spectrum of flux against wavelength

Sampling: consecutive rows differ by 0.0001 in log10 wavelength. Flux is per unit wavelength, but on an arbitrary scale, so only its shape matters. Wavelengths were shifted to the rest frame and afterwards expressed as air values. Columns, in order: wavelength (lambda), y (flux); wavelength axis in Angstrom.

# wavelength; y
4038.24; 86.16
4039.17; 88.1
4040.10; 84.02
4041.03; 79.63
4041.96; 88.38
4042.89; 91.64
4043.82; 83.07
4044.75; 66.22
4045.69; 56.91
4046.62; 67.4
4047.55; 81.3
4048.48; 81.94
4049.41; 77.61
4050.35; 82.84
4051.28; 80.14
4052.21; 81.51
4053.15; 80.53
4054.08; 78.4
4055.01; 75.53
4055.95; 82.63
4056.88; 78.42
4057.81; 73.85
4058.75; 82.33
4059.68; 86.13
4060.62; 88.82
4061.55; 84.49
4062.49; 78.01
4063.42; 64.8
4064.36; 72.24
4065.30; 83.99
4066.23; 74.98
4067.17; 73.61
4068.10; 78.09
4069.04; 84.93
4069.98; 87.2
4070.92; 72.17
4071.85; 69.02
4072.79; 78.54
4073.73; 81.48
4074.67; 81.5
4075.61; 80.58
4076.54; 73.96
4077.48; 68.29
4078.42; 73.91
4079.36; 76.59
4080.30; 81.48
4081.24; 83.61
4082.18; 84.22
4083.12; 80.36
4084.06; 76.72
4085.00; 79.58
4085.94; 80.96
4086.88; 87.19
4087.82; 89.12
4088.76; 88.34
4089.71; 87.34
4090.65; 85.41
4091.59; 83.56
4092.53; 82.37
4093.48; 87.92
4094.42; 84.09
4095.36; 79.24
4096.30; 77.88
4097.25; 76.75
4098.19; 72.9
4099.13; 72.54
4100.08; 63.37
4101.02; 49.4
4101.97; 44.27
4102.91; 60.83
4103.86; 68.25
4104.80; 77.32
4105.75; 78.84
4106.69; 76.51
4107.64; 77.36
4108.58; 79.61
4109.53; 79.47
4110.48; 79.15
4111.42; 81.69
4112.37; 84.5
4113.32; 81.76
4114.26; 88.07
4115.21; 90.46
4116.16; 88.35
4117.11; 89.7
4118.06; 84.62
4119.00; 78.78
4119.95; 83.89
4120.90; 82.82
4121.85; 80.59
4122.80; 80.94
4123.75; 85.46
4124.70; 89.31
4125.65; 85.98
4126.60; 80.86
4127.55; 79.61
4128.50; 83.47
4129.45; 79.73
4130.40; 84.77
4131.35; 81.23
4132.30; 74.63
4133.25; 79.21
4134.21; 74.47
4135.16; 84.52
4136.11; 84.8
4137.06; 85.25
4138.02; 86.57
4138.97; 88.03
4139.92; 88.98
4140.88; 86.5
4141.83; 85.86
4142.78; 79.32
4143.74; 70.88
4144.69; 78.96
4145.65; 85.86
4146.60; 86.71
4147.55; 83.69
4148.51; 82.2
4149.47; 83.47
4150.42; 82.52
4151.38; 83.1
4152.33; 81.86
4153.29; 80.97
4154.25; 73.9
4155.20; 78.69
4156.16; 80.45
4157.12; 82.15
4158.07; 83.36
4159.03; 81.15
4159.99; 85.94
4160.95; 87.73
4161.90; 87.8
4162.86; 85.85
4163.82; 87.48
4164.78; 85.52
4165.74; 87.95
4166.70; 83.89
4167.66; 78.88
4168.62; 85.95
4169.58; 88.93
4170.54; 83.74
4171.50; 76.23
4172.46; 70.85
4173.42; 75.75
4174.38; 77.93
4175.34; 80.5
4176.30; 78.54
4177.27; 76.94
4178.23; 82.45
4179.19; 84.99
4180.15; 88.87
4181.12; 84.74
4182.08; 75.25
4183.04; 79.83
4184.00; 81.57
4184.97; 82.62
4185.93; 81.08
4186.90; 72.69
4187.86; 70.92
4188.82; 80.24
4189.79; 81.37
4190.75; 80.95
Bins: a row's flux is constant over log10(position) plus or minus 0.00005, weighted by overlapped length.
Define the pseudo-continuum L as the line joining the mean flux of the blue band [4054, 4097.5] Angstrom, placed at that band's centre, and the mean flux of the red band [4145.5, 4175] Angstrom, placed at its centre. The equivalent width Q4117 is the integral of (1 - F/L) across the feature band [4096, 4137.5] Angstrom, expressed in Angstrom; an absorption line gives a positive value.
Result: 1.30 Angstrom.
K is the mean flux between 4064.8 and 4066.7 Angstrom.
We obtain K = 79.4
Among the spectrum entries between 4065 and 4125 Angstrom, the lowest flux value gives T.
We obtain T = 44.27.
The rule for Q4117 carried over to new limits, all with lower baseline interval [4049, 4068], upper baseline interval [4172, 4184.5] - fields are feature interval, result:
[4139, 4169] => -1.3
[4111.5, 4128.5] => -1.0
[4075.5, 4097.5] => -0.6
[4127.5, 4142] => -0.6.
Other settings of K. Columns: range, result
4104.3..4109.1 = 77.9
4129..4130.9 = 82.4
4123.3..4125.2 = 87.4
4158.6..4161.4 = 84.8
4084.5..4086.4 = 80.3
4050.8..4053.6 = 80.7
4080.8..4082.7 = 83.8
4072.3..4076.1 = 80.4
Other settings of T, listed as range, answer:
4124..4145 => 70.88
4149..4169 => 73.9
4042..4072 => 56.91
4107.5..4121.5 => 77.36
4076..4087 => 68.29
